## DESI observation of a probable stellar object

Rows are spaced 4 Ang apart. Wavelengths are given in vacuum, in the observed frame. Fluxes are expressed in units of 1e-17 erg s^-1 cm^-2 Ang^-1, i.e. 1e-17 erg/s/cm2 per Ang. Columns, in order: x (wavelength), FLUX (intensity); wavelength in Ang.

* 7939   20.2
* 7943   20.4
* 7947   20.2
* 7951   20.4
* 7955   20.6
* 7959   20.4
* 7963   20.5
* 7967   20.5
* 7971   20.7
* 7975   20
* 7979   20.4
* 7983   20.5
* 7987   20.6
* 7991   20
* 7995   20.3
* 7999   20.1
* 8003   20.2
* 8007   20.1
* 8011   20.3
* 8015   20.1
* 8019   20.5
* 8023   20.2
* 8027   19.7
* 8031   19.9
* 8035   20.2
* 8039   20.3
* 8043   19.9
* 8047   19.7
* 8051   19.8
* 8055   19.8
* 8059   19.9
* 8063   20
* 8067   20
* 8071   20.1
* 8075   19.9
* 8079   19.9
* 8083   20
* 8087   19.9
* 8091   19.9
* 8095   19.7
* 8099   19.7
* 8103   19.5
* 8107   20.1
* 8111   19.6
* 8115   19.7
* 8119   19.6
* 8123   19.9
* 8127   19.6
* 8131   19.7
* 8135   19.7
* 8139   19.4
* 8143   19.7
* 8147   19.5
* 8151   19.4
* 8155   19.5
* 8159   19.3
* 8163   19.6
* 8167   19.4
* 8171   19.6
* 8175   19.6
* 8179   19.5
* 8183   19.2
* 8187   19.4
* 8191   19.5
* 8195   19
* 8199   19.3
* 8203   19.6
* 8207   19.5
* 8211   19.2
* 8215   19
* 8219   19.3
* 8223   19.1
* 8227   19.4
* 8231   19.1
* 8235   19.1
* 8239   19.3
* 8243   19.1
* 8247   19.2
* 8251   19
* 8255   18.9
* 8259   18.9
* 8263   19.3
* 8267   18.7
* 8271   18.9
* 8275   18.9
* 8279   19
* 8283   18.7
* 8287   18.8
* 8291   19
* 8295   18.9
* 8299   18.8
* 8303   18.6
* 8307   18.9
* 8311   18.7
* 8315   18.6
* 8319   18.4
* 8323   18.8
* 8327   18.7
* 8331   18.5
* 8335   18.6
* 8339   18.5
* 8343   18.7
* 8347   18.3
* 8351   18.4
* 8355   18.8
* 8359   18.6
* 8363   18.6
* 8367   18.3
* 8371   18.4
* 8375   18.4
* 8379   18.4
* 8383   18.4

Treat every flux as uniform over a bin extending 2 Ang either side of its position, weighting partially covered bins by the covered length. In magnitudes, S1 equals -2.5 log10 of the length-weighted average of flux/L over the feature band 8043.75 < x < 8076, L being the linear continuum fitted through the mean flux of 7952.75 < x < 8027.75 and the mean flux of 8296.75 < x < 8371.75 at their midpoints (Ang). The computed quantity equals 0.00 mag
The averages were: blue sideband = 20.3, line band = 19.9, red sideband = 18.6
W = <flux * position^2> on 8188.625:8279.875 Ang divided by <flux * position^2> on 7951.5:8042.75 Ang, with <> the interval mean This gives 1.00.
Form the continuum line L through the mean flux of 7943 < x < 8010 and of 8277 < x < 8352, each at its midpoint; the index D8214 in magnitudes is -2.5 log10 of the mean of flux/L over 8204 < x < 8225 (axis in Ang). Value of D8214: 0.00 mag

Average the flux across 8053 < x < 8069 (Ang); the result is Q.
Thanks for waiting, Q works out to 19.9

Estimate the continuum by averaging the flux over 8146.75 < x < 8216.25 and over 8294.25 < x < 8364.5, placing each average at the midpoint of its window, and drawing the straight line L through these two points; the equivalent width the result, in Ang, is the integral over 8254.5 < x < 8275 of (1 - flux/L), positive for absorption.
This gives 0.0 Ang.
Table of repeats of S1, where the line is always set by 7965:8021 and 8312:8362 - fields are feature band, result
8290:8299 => -0.01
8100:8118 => 0.00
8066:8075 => -0.01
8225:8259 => 0.00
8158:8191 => 0.00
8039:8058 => 0.01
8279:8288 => 0.00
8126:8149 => 0.00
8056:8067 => 0.00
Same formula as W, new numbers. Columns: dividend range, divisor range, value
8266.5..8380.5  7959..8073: 1.00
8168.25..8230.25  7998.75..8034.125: 1.01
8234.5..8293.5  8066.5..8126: 1.00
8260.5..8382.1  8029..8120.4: 1.00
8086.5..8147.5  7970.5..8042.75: 1.00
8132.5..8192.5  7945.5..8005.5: 1.00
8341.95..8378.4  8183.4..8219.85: 1.00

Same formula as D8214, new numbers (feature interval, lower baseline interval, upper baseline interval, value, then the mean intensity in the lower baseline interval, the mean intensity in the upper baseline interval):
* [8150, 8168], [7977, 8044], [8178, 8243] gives 0.004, 20.2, 19.3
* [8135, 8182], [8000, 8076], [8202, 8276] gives -0.001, 20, 19.1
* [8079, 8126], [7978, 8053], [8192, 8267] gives -0.002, 20.1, 19.2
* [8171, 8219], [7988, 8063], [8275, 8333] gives -0.005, 20.1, 18.7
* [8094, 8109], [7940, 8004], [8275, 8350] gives -0.001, 20.4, 18.7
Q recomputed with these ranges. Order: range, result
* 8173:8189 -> 19.4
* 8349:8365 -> 18.6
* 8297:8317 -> 18.7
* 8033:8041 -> 20.2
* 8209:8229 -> 19.2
